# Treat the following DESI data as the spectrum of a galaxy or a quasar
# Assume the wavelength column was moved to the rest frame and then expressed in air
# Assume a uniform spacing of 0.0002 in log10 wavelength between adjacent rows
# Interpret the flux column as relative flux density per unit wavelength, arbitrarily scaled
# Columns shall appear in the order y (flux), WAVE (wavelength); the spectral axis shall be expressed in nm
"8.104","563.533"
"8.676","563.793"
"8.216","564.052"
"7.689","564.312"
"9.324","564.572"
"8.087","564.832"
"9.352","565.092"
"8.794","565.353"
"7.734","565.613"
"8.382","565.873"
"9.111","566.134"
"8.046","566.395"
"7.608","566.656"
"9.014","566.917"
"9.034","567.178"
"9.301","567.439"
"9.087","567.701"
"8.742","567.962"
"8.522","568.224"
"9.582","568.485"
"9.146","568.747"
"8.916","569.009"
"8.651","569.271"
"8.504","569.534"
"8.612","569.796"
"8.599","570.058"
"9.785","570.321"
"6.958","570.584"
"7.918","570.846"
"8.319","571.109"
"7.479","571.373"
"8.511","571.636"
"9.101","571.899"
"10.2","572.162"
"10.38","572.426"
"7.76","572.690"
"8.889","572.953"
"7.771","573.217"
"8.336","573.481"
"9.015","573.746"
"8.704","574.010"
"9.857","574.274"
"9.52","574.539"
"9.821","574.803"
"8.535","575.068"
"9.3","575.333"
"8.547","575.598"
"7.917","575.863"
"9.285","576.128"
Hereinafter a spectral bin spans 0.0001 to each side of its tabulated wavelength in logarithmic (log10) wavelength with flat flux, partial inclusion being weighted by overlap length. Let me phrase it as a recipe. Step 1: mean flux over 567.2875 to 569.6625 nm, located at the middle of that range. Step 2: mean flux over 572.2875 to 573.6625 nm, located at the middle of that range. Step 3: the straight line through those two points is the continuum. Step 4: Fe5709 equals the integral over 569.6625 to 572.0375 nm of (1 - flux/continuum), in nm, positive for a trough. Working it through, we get 0.11 nm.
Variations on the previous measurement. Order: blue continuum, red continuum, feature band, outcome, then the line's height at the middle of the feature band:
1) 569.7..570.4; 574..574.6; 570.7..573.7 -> 0.20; 9.22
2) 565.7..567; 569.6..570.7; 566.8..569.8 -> -0.17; 8.45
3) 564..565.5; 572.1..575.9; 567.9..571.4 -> 0.08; 8.79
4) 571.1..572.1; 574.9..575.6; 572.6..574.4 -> 0.01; 8.69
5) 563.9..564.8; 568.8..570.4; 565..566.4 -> -0.02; 8.5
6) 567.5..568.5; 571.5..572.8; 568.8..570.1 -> 0.05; 9.03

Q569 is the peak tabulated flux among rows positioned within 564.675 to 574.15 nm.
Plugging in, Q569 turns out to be 10.38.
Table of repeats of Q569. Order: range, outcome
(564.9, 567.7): 9.352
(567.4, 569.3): 9.582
